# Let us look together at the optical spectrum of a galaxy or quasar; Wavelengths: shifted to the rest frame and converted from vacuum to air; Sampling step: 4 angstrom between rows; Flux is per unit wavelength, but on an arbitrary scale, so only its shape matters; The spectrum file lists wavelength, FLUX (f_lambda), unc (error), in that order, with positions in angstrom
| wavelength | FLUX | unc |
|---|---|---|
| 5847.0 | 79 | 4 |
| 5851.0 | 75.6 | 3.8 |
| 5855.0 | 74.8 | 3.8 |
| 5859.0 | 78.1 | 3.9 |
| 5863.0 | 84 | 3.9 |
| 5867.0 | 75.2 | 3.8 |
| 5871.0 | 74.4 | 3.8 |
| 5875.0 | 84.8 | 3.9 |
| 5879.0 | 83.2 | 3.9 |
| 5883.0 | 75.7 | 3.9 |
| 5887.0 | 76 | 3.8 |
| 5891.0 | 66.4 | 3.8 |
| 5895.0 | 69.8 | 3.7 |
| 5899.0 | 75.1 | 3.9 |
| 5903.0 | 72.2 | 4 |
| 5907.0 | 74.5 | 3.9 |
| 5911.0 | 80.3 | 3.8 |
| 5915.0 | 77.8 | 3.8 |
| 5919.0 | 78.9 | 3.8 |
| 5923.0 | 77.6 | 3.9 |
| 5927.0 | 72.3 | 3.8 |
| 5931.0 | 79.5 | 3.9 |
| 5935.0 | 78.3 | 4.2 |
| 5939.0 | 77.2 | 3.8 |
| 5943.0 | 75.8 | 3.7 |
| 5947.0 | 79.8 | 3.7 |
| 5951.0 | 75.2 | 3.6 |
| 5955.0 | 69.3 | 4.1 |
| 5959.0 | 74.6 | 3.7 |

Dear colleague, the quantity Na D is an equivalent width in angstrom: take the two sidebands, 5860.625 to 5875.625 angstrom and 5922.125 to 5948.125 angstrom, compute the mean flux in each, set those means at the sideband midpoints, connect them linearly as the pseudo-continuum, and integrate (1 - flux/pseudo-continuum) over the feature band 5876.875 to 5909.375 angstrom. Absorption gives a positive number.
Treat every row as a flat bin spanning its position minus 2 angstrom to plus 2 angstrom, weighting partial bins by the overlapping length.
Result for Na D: 1.71 angstrom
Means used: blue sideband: 79.1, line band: 74.2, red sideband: 77.1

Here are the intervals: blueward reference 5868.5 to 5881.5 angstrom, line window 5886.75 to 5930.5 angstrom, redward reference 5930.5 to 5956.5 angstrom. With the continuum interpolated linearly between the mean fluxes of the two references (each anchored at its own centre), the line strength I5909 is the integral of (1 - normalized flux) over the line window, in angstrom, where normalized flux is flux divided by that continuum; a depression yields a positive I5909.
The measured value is 2.0 angstrom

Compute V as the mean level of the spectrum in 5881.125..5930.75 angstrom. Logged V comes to 74.9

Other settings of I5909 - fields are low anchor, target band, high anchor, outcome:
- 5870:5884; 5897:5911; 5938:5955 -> 0.7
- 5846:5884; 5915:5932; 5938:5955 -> -0.1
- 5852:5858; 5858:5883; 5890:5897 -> -2.5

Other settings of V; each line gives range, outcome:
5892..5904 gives 71.9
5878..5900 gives 73.9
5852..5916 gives 76.4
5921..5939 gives 77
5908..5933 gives 77.6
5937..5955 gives 76.1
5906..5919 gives 78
